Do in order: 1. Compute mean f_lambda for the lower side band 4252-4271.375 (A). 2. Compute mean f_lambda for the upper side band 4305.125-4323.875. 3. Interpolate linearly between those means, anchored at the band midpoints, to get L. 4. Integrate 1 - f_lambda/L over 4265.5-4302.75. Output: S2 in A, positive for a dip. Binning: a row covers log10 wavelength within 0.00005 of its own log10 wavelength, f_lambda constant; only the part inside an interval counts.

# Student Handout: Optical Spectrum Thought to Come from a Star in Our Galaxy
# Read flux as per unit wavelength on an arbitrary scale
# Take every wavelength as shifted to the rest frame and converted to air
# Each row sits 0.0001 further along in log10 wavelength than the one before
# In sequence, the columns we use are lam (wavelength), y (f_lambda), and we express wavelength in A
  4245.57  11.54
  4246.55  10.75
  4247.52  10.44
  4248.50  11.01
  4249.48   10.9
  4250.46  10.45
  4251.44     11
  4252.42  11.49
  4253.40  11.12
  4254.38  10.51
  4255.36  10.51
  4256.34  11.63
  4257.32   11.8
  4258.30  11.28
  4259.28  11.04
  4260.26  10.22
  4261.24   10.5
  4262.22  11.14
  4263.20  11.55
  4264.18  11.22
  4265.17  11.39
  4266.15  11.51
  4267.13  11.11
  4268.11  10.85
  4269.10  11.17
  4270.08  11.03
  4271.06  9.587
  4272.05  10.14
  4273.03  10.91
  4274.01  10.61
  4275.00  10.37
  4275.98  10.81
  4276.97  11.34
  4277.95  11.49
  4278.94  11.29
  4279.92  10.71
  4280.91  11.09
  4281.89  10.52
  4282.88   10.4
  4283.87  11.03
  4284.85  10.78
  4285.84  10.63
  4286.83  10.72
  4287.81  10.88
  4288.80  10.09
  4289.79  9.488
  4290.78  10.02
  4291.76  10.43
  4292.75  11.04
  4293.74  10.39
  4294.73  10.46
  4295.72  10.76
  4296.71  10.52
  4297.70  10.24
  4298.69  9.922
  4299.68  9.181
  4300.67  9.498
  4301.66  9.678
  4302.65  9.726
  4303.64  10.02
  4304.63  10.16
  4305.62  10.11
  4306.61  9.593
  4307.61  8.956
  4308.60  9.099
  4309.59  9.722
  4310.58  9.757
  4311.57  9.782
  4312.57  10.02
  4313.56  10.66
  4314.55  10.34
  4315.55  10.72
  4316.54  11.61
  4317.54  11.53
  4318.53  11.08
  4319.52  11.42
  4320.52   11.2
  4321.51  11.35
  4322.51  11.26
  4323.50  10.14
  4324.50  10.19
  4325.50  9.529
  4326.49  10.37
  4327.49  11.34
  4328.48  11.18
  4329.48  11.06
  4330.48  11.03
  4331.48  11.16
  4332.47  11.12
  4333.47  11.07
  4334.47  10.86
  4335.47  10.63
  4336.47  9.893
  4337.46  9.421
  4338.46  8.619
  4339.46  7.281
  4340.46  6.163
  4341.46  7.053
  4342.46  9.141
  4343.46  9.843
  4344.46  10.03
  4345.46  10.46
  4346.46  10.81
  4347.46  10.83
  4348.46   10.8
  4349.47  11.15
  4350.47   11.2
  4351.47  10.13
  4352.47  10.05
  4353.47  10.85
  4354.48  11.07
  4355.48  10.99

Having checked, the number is 0.84 A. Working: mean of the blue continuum 11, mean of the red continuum 10.4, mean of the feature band 10.5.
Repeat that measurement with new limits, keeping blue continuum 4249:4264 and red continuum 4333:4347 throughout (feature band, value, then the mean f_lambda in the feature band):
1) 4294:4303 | 0.16 A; 10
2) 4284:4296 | -0.15 A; 10.5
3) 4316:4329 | -1.62 A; 10.9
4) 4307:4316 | 0.04 A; 9.88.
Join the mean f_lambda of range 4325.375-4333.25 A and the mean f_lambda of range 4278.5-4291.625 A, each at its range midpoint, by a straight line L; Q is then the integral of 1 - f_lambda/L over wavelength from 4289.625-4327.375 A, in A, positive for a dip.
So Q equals 1.7 A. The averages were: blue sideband 10.6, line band 10.3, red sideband 10.9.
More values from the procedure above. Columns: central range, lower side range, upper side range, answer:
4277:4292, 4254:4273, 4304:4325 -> 0.1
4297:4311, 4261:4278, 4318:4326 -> 1.5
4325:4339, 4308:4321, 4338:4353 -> -0.7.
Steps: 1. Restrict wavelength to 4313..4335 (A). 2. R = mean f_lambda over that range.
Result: 10.9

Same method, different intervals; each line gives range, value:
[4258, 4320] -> 10.5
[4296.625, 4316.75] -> 9.93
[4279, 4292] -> 10.6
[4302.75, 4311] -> 9.68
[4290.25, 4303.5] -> 10.1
